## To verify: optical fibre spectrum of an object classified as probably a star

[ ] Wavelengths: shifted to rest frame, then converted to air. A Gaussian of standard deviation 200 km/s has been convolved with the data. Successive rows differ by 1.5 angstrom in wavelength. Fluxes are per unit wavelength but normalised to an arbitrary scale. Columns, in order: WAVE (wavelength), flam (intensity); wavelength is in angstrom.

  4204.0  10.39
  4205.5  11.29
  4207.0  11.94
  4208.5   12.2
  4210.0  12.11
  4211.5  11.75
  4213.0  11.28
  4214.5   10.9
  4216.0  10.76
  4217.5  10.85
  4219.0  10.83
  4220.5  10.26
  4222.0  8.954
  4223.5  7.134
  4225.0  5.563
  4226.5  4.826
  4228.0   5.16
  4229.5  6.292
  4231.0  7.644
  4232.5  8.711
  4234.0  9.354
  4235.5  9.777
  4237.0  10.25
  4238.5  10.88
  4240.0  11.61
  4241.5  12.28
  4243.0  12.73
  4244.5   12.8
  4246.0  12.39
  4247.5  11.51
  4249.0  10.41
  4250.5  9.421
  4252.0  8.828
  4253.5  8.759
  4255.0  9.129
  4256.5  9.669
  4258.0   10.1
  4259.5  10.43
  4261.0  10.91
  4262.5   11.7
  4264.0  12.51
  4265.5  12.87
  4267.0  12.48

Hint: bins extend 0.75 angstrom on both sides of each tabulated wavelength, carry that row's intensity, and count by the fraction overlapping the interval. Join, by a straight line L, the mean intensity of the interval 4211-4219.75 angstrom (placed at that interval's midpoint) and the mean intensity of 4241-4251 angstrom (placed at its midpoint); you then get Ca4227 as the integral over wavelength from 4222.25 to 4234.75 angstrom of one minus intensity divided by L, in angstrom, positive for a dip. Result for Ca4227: 4.86 angstrom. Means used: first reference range 11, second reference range 11.7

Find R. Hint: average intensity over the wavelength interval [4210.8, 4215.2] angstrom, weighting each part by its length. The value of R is 11.3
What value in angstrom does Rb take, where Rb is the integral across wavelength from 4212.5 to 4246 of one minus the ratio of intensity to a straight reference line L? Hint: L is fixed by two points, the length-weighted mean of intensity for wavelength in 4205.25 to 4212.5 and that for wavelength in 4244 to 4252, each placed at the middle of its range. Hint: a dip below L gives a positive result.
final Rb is 5.5 angstrom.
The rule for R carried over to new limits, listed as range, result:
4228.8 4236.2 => 8.36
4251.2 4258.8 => 9.31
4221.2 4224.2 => 8.1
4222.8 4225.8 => 6.31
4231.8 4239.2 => 9.79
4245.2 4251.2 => 11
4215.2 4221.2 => 10.7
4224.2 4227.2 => 5.23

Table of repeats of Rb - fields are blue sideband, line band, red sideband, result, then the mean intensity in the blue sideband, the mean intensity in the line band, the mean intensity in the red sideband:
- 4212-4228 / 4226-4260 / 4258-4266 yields 2.2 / 8.99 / 9.72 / 11.5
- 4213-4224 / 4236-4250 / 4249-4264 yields -2.1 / 10.1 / 11.6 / 10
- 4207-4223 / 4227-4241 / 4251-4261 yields 2.0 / 11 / 8.84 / 9.59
